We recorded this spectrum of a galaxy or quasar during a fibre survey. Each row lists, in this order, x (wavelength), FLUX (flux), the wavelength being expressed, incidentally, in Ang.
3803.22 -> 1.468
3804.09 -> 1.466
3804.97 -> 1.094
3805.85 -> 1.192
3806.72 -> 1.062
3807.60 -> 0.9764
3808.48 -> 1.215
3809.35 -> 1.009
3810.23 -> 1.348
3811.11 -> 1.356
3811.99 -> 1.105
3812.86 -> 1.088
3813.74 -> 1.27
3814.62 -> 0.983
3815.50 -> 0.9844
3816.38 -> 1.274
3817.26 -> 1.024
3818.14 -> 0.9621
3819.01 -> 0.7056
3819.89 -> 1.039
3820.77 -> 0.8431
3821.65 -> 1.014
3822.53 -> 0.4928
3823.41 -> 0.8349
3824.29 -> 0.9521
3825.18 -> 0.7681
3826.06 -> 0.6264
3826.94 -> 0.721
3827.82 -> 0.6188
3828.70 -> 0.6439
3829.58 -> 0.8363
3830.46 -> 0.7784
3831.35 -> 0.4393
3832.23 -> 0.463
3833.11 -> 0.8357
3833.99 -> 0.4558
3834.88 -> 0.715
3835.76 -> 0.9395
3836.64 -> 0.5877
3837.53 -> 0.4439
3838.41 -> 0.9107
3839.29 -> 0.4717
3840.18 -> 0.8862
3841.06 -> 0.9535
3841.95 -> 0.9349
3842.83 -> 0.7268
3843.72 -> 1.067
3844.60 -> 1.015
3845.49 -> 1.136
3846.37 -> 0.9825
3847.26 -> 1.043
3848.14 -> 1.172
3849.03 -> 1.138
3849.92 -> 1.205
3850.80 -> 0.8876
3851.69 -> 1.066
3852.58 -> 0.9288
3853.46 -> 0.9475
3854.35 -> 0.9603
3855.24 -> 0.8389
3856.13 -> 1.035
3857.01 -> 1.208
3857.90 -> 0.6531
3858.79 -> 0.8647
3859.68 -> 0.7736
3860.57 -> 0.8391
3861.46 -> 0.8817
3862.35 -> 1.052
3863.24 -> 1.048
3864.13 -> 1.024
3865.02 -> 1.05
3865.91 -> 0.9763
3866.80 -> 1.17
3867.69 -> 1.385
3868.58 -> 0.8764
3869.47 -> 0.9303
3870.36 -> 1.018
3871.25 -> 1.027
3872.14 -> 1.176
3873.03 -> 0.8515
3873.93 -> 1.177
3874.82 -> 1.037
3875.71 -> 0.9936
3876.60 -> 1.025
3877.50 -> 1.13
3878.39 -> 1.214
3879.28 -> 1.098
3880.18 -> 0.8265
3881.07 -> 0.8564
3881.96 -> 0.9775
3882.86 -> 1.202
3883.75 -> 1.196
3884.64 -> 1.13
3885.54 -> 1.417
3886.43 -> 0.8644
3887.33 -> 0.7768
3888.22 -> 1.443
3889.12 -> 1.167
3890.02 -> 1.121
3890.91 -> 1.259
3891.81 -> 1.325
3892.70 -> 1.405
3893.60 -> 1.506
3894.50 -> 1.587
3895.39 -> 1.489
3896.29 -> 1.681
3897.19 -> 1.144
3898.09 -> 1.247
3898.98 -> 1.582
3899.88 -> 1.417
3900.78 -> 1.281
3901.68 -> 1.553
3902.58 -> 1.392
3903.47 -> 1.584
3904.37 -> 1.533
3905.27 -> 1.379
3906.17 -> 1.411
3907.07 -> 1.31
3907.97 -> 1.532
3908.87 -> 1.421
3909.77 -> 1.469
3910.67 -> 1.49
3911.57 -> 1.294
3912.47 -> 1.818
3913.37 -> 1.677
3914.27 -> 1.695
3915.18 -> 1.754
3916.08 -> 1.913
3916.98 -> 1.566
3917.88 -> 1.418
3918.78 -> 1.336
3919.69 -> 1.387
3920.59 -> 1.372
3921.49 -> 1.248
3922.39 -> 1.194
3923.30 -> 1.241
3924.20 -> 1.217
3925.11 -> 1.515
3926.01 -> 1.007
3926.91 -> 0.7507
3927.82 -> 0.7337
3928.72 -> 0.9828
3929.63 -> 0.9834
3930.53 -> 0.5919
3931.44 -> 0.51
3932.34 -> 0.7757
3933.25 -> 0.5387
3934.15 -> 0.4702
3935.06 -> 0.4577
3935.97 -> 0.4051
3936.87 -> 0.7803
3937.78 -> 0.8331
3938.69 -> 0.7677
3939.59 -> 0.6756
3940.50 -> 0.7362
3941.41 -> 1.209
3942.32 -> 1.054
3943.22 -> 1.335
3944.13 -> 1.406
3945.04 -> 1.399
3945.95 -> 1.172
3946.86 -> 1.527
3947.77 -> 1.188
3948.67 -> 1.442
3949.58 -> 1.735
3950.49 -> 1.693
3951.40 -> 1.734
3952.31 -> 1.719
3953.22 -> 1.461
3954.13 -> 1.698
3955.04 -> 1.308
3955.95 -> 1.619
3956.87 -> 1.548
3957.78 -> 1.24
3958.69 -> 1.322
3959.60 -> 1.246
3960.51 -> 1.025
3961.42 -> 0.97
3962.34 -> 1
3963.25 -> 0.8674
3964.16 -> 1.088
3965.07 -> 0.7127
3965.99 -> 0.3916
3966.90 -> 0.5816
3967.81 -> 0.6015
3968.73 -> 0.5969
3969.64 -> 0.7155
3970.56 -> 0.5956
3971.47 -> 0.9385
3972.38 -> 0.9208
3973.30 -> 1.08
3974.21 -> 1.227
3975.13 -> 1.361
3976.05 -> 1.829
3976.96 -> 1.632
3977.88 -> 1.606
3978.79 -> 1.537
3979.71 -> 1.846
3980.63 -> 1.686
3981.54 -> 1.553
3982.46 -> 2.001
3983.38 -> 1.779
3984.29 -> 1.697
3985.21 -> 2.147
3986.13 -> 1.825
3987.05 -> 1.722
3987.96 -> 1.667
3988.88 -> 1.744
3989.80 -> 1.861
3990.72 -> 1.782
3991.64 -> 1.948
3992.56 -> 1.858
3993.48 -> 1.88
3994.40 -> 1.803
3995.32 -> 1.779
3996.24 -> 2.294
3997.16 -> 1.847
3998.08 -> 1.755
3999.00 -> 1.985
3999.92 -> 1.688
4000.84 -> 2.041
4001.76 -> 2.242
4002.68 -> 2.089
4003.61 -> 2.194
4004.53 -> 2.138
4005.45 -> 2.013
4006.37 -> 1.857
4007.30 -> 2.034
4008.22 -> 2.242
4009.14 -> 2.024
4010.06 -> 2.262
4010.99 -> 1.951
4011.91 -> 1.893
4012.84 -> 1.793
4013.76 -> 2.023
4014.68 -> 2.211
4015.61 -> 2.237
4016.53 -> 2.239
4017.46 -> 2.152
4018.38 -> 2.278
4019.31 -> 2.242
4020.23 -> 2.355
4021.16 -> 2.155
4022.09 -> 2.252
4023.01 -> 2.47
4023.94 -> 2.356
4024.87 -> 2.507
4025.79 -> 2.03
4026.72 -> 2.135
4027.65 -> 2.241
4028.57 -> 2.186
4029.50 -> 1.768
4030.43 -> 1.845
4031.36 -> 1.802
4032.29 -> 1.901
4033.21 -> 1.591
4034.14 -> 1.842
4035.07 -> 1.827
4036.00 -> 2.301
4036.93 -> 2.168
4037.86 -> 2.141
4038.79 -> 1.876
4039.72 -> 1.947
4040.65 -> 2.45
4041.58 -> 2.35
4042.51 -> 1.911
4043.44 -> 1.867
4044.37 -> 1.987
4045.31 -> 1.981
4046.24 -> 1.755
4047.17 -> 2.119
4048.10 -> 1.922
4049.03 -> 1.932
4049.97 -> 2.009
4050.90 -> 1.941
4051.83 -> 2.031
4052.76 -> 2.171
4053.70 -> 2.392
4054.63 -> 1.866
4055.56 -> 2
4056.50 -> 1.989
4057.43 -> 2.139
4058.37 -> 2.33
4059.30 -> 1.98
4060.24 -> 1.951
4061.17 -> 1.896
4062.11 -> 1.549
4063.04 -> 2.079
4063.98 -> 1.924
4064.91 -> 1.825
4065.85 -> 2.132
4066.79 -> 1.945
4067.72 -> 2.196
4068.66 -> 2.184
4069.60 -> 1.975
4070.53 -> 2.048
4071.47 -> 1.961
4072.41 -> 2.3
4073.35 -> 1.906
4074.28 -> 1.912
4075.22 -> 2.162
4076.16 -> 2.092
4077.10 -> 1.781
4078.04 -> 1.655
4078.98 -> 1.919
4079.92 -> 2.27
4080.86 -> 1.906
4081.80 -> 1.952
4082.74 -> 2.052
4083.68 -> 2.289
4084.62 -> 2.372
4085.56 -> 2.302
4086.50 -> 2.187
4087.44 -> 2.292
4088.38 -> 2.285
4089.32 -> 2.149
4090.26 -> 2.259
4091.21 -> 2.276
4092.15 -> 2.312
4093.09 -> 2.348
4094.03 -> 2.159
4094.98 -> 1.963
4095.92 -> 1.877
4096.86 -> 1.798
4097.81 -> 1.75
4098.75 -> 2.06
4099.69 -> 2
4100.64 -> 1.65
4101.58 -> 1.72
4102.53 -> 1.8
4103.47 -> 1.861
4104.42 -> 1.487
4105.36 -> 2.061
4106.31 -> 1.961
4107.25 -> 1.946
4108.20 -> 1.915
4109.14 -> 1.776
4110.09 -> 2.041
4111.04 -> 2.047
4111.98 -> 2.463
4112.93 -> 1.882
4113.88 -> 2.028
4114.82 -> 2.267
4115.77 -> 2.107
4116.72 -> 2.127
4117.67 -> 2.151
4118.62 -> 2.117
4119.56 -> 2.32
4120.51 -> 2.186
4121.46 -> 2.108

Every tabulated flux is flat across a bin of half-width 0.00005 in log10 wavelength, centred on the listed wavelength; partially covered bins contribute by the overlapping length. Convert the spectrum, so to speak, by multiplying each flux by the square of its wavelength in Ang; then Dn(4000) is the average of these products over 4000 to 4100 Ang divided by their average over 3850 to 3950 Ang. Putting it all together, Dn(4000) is 1.93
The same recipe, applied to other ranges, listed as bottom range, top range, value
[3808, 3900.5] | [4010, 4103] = 2.25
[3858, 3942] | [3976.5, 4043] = 1.83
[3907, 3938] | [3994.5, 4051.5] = 1.86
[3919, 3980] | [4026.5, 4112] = 1.93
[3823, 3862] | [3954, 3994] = 1.73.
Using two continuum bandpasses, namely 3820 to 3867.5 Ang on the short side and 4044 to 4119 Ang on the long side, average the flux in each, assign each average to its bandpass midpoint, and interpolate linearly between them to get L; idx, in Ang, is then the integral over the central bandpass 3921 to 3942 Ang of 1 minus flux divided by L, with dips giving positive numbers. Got 7.1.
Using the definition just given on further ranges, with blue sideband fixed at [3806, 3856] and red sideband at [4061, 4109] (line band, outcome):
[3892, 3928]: -4.9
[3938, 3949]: 2.0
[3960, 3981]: 6.1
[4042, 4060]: -1.5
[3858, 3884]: 1.6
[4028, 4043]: -1.7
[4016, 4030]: -3.9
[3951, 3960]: -0.3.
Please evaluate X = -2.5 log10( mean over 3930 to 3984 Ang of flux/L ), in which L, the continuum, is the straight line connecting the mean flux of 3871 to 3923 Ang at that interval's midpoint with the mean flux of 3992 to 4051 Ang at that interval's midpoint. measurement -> 0.411 mag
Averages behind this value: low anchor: 1.32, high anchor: 2.05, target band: 1.15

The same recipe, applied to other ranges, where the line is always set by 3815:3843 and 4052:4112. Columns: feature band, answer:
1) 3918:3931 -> 0.117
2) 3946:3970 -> 0.175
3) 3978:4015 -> -0.191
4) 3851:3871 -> -0.047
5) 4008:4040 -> -0.202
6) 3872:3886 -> -0.056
